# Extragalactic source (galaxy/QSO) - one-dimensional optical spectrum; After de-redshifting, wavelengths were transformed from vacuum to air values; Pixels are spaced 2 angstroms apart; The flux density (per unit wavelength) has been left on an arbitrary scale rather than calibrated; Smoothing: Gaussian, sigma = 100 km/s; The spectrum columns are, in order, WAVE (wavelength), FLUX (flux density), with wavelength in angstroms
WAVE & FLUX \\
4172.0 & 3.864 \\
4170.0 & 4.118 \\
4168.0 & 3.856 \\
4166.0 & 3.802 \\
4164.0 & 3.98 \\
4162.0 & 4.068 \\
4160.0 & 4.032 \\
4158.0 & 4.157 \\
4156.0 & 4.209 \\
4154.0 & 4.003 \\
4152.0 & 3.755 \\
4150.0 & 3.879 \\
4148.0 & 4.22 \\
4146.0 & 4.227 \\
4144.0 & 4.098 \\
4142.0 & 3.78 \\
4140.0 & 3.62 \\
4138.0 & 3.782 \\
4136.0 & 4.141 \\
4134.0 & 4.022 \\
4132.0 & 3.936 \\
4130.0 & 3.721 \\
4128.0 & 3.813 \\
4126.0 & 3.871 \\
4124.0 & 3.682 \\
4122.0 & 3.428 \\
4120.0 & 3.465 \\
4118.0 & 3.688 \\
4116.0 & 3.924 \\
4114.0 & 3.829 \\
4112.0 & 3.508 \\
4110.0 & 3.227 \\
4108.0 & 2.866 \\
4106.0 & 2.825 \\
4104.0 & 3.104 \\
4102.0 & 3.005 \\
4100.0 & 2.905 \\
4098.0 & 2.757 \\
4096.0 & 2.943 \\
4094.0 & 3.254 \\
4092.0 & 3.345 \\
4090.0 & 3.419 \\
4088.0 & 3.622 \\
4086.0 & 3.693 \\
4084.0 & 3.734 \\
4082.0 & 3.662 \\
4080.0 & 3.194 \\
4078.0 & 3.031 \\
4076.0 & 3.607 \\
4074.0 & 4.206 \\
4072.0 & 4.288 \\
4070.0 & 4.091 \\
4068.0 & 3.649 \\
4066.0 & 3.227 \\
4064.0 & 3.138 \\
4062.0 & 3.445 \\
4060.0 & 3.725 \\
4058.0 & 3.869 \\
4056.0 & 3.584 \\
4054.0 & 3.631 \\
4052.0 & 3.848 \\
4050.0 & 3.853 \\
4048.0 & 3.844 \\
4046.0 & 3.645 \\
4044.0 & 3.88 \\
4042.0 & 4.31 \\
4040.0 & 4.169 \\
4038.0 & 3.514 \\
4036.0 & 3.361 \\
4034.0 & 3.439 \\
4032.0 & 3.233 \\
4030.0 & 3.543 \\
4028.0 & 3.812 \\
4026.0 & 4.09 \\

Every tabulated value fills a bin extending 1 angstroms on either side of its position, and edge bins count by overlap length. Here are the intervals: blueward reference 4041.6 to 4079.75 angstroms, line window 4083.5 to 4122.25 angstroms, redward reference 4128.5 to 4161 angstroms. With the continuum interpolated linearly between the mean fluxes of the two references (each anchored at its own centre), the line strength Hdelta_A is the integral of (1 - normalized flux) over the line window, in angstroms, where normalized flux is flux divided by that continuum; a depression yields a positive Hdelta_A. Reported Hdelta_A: 5.3 angstroms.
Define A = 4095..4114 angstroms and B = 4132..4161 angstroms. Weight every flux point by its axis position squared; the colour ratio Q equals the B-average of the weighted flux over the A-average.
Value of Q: 1.3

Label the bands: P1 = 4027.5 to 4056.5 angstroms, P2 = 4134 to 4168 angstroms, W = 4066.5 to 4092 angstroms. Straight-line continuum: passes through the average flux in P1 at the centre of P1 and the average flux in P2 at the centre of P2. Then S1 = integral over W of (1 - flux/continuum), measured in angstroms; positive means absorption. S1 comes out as 0.95 angstroms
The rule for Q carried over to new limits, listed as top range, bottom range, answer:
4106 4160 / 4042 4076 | 1.05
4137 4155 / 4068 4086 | 1.09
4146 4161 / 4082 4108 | 1.29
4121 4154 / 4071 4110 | 1.19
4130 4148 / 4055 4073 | 1.12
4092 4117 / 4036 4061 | 0.86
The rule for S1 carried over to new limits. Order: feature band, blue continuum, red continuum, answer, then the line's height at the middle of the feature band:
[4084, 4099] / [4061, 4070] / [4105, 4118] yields 0.4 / 3.41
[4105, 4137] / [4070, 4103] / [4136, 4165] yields 1.0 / 3.74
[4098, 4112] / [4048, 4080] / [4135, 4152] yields 3.0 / 3.82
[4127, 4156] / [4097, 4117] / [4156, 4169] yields -1.9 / 3.7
